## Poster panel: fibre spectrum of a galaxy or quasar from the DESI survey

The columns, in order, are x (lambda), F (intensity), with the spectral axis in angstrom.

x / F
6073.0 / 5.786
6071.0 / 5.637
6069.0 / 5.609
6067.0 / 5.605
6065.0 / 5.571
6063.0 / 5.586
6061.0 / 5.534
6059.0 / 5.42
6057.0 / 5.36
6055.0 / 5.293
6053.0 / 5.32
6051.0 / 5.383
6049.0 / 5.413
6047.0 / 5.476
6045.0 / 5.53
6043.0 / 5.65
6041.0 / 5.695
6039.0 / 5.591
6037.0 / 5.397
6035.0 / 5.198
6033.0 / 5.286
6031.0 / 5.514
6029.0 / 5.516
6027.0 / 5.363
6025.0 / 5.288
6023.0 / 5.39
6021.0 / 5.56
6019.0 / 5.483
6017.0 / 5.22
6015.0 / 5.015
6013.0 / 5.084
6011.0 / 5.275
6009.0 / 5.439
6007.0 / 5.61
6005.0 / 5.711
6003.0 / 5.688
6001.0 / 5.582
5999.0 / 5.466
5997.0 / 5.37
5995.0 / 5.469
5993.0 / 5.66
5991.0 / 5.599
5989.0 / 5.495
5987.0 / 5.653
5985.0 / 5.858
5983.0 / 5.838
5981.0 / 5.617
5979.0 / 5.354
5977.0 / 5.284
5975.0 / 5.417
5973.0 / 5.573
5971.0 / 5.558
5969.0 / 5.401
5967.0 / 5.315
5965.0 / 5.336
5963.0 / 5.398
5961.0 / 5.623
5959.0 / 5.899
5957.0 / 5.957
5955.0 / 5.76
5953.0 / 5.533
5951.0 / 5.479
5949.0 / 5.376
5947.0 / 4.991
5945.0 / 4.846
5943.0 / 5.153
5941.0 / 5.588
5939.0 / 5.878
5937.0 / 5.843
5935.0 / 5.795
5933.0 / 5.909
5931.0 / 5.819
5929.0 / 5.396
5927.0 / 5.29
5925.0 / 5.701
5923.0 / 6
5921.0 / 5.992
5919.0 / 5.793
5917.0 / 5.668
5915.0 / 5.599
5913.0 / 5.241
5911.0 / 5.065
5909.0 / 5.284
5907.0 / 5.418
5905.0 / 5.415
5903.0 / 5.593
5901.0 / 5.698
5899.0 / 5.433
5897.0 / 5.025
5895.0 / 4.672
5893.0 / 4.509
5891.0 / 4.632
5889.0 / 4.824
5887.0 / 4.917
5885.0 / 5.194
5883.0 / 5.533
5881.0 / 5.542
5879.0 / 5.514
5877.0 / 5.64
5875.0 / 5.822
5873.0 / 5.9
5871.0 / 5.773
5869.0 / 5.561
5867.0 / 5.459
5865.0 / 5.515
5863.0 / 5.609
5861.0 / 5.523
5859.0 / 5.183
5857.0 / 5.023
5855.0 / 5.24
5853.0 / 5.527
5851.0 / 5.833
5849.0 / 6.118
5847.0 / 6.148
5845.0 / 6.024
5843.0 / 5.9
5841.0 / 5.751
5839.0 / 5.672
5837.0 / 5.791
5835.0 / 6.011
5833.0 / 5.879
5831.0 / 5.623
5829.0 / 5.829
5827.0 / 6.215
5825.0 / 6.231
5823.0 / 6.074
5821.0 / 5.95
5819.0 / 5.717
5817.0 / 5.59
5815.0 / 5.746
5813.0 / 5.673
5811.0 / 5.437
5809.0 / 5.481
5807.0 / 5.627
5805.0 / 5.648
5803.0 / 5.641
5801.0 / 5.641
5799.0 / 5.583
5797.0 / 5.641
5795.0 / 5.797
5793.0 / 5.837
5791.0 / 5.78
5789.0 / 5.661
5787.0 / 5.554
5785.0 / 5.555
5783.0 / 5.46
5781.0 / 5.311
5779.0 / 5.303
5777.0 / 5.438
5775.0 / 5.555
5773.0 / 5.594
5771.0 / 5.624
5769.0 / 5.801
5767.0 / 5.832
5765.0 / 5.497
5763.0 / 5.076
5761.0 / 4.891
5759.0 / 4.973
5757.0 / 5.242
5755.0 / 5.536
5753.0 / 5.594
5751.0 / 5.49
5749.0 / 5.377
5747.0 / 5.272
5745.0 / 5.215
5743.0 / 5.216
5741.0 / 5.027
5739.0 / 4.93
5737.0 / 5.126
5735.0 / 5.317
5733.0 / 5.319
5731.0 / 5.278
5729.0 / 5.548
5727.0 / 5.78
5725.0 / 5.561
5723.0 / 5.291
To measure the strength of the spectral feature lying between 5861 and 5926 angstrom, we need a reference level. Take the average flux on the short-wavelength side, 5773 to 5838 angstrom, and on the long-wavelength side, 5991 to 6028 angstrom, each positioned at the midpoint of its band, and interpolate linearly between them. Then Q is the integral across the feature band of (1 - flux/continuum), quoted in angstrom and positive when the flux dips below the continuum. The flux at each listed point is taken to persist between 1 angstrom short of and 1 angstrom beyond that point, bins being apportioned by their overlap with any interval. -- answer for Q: 1.8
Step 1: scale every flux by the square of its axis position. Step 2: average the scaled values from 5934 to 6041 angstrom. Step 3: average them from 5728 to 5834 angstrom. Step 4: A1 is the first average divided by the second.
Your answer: 1.1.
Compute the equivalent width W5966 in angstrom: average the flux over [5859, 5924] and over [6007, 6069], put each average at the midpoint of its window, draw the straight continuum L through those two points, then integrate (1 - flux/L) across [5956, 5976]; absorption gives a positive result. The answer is -0.5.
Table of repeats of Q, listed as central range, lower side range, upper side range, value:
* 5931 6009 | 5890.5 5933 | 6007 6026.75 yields -2.7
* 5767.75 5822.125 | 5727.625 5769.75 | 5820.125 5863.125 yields -0.7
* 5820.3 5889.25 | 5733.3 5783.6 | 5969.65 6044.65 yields -3.5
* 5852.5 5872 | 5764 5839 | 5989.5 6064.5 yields 0.6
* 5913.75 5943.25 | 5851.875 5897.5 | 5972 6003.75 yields -1.5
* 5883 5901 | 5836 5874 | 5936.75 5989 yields 2.0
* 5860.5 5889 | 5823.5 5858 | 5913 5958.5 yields 1.1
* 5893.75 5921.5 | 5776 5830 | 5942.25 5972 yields 0.6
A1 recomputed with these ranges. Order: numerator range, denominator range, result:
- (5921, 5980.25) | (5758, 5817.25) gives 1.06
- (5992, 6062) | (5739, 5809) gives 1.08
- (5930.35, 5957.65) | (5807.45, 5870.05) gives 1.01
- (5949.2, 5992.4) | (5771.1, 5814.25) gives 1.06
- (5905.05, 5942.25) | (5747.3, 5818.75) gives 1.07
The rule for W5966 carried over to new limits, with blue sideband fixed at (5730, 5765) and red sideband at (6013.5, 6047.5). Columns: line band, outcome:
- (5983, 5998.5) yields -0.6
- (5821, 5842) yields -2.5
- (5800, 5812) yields -0.7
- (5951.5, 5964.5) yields -0.7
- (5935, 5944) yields -0.5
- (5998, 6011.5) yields -0.4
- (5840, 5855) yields -1.6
